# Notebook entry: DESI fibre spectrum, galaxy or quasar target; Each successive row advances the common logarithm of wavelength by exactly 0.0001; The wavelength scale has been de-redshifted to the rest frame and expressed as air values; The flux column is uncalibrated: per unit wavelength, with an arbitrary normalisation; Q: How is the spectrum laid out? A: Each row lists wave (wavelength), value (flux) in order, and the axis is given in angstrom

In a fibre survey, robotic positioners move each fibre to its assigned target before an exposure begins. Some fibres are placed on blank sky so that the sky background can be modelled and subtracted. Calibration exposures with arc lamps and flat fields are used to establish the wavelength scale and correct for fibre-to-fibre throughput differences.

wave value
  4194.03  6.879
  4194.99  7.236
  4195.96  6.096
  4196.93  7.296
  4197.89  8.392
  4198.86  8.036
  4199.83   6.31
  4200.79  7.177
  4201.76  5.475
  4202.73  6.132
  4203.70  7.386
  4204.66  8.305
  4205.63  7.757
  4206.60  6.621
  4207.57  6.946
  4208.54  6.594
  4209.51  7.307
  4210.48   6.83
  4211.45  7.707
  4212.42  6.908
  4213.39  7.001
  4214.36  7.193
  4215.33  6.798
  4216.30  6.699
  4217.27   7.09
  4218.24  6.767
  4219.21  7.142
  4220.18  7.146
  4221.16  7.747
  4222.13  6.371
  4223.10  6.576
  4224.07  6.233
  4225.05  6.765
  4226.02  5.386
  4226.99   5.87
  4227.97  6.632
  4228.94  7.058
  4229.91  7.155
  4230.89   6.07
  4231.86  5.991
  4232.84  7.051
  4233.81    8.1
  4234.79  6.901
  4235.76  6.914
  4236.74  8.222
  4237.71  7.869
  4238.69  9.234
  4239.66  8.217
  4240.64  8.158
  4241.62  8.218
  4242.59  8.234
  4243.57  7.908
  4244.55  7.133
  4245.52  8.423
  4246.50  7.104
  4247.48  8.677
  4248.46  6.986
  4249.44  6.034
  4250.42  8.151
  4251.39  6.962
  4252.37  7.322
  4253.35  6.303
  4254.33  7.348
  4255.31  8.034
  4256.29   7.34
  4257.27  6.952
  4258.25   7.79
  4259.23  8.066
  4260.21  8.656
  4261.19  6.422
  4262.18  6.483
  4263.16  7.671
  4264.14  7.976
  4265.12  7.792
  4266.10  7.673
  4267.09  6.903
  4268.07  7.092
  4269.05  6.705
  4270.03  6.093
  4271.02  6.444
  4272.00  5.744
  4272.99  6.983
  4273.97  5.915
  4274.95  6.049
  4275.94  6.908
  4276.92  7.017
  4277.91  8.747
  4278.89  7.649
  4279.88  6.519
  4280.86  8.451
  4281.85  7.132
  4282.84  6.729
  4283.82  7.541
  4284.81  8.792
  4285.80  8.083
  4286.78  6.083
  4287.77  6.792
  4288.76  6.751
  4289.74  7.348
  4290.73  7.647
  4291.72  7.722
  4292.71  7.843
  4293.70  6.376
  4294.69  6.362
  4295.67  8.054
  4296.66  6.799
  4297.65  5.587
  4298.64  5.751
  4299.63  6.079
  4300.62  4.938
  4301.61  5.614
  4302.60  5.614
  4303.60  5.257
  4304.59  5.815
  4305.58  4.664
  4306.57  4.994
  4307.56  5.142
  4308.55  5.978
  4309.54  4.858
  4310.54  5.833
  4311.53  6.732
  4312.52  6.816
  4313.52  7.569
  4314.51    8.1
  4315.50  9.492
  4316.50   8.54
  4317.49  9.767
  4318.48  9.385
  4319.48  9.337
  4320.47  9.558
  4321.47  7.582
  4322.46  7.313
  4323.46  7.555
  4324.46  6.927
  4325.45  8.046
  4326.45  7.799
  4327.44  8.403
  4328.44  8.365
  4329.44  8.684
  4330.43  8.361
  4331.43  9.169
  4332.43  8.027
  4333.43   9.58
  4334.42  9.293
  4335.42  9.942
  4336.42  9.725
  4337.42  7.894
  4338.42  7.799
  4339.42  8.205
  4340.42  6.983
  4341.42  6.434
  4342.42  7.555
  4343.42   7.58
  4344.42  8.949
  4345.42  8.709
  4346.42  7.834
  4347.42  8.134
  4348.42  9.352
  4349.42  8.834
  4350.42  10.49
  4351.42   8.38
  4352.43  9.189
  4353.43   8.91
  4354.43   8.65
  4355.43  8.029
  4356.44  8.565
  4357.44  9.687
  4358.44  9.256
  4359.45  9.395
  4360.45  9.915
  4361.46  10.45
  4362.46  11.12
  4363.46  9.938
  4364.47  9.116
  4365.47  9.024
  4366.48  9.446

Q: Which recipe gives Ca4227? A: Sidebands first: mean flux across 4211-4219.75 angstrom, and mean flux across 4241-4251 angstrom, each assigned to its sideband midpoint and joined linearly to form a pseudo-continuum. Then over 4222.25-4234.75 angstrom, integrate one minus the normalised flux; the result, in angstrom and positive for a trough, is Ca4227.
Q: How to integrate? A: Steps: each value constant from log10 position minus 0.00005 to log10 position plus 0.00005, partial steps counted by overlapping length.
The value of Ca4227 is 1.3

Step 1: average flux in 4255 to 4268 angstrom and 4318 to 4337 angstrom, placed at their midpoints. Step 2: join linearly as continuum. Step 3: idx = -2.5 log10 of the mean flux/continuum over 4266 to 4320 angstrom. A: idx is 0.16 mag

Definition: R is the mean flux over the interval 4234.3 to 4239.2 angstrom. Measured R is 7.84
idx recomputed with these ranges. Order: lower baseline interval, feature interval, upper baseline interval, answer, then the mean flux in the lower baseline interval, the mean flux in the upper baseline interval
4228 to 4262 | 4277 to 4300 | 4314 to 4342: 0.12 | 7.48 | 8.43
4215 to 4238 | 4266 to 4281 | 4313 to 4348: 0.10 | 6.85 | 8.36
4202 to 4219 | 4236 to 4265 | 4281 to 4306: -0.12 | 7.04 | 6.64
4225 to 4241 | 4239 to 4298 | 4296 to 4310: -0.15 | 7.16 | 5.54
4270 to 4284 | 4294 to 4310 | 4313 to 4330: 0.32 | 6.94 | 8.38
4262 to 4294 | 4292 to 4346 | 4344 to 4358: 0.10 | 7.15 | 8.84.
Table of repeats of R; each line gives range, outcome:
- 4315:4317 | 9.02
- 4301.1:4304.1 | 5.48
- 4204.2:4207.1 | 7.54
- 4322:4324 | 7.39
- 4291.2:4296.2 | 7.27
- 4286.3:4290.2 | 6.74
